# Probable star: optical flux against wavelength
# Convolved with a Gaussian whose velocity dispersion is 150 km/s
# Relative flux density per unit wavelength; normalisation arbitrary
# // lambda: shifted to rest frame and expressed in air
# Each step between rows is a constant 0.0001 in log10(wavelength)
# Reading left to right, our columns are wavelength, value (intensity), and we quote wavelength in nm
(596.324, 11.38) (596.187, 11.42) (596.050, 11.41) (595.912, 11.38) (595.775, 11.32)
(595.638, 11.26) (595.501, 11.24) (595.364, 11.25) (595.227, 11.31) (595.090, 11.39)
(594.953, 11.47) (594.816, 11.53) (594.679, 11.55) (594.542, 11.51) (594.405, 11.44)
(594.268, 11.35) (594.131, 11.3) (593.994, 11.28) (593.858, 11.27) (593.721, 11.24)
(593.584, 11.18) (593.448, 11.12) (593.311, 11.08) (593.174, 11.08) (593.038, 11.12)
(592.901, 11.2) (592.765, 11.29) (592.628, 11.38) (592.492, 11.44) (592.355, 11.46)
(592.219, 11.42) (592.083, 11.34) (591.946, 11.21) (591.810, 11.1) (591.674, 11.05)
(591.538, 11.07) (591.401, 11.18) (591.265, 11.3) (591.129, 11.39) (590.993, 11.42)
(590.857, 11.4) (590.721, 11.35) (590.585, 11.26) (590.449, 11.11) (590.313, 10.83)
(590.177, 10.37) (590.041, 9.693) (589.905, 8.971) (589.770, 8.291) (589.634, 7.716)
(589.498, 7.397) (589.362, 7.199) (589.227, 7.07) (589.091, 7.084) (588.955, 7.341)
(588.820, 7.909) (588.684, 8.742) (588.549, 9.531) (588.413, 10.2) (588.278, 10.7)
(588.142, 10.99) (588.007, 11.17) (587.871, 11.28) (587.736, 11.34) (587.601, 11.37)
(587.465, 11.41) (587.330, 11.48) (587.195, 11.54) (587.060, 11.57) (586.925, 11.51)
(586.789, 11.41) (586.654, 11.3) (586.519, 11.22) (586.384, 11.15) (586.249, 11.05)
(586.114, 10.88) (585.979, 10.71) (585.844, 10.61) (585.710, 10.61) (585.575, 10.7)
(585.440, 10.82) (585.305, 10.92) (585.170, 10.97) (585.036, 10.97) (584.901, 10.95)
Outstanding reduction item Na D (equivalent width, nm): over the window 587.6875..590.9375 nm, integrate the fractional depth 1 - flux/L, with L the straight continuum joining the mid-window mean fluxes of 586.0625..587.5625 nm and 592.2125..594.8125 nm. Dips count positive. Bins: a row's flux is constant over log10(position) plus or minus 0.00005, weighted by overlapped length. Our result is 0.51 nm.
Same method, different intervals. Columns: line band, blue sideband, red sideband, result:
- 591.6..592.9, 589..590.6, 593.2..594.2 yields -0.124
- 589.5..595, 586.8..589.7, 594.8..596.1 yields -0.154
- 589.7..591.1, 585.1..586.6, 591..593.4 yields 0.082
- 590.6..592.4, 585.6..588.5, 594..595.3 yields 0.001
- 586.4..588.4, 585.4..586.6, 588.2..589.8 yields -0.338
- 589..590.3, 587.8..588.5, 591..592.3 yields 0.321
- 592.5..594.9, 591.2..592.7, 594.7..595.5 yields 0.008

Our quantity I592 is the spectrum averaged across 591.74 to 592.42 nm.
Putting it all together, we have 11.3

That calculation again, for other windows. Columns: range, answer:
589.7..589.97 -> 8.64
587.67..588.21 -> 11.2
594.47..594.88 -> 11.5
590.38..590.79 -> 11.2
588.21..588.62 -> 10.1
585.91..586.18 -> 10.8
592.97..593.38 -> 11.1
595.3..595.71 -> 11.3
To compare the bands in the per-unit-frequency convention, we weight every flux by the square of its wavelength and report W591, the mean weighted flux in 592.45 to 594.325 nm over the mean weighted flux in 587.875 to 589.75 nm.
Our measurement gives 1.30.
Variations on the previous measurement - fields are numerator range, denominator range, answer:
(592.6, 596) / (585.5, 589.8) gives 1.15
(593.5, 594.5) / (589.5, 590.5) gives 1.22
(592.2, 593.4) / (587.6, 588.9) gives 1.12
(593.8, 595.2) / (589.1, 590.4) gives 1.35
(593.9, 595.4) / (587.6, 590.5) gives 1.25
